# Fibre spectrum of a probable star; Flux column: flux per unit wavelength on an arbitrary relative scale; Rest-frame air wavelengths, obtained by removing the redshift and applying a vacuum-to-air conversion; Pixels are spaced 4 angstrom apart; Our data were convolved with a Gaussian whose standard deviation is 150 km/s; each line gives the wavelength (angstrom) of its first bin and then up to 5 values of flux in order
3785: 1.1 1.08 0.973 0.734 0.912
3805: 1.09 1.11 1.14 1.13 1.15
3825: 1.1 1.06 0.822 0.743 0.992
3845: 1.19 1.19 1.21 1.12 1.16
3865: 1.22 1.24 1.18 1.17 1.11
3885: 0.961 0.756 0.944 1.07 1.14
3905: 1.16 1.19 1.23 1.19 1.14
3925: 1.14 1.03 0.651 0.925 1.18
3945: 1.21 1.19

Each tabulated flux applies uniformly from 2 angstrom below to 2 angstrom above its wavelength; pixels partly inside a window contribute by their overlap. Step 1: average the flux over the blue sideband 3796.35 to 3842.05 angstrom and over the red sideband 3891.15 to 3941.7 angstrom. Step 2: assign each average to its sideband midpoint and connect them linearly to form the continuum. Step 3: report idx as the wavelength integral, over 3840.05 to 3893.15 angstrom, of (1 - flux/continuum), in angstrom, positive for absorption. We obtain -3.7 angstrom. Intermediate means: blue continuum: 1.01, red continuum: 1.07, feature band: 1.11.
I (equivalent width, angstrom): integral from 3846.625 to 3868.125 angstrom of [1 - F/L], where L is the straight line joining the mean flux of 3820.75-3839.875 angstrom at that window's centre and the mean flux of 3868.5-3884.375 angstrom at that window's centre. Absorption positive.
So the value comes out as -2.2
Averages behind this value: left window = 0.96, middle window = 1.18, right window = 1.15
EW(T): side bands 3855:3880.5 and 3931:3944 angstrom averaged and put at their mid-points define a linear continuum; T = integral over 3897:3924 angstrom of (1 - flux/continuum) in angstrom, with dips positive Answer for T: -3.5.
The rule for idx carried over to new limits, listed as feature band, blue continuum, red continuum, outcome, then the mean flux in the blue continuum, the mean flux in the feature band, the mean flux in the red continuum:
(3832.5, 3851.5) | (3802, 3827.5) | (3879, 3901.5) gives 1.0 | 1.11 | 1.01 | 0.987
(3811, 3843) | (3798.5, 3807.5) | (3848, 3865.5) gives 1.6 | 0.992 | 1.02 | 1.18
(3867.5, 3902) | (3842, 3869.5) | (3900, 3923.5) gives 3.5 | 1.18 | 1.06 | 1.18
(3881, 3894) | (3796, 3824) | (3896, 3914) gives 2.5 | 1.05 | 0.917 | 1.16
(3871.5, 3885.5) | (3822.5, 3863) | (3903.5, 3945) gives -0.6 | 1.06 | 1.12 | 1.09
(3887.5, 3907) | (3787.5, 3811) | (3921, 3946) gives -0.1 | 0.981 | 1.02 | 1.02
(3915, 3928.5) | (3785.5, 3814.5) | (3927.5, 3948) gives -1.8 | 1.01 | 1.14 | 1.01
